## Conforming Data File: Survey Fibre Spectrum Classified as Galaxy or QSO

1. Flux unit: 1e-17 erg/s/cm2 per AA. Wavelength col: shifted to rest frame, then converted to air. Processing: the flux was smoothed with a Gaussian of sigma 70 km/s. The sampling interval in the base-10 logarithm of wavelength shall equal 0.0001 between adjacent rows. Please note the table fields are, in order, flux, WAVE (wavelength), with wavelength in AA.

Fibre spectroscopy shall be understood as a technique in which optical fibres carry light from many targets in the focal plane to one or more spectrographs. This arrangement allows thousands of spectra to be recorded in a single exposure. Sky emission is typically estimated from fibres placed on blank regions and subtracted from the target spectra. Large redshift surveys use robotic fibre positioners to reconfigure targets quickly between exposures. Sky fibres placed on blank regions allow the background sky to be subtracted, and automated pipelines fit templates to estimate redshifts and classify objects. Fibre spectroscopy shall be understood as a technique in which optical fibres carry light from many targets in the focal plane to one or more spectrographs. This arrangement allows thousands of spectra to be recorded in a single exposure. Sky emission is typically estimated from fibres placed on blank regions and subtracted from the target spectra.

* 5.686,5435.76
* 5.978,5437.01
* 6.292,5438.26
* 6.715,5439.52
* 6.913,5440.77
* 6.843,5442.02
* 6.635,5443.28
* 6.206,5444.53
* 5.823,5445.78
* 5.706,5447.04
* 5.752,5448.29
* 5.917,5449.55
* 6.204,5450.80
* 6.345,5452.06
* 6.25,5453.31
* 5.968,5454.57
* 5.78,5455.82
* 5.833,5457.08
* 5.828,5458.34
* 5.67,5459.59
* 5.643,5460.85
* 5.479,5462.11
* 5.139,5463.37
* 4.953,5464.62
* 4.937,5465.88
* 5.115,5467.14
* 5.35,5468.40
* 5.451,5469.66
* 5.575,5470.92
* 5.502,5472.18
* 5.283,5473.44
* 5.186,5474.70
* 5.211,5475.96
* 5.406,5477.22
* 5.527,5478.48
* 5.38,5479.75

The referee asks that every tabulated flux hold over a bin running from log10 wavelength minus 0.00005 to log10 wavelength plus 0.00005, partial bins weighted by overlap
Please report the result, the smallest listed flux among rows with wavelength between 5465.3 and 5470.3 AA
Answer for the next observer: 4.937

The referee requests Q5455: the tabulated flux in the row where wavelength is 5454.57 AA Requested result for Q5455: 5.968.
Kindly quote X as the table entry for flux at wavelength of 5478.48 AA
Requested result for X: 5.527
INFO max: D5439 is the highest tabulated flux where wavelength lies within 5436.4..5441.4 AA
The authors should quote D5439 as 6.913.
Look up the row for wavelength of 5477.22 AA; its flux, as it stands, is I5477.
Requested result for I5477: 5.406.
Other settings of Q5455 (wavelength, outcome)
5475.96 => 5.211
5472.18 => 5.502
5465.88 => 4.937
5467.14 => 5.115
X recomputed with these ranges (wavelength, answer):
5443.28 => 6.635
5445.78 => 5.823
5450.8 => 6.204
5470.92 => 5.575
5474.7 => 5.186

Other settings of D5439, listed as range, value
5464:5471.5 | 5.575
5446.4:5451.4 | 6.204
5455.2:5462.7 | 5.833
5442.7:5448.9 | 6.635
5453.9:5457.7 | 5.968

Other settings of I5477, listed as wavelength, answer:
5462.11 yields 5.479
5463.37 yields 5.139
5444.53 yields 6.206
